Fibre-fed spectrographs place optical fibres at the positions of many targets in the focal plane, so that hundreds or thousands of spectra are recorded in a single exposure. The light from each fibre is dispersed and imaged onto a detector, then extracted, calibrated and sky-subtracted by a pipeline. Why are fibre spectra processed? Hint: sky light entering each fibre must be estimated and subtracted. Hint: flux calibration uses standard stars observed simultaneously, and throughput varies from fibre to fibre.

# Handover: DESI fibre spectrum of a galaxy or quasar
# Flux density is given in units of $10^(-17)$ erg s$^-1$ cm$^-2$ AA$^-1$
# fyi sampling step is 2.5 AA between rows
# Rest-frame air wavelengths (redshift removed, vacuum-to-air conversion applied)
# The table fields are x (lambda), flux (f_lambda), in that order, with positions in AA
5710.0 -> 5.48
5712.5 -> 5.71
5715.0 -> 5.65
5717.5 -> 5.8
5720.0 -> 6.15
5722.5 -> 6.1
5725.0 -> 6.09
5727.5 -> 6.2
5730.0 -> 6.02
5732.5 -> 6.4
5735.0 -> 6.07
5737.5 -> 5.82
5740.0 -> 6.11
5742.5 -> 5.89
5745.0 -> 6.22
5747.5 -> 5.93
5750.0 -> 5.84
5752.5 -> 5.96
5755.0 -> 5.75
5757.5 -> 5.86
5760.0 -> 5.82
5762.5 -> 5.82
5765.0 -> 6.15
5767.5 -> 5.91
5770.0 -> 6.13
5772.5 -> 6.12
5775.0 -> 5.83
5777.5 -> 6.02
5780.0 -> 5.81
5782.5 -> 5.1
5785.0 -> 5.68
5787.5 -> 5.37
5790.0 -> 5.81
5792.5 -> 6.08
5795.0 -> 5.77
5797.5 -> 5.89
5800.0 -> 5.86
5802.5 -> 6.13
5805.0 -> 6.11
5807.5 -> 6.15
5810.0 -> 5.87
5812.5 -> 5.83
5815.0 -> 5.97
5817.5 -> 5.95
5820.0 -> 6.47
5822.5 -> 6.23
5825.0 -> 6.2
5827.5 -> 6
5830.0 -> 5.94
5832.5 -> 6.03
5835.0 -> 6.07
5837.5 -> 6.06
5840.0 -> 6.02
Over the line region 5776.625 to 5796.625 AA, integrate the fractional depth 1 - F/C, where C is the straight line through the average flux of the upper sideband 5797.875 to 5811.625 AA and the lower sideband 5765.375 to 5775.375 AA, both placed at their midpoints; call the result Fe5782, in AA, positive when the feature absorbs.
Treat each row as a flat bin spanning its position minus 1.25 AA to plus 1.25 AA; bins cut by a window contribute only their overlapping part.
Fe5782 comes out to 1.0 AA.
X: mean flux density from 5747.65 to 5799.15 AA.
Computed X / 5.84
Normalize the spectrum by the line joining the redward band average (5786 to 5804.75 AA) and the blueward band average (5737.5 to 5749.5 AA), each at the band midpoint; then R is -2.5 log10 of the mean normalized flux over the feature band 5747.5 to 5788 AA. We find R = 0.018 mag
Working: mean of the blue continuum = 6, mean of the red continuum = 5.86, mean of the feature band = 5.83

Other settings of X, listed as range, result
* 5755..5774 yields 5.96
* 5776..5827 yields 5.92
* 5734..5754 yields 5.98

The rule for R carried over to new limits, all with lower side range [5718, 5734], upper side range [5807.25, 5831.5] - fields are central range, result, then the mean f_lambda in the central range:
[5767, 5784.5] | 0.047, 5.84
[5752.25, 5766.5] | 0.040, 5.89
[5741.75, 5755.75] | 0.033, 5.94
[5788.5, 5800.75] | 0.038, 5.87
